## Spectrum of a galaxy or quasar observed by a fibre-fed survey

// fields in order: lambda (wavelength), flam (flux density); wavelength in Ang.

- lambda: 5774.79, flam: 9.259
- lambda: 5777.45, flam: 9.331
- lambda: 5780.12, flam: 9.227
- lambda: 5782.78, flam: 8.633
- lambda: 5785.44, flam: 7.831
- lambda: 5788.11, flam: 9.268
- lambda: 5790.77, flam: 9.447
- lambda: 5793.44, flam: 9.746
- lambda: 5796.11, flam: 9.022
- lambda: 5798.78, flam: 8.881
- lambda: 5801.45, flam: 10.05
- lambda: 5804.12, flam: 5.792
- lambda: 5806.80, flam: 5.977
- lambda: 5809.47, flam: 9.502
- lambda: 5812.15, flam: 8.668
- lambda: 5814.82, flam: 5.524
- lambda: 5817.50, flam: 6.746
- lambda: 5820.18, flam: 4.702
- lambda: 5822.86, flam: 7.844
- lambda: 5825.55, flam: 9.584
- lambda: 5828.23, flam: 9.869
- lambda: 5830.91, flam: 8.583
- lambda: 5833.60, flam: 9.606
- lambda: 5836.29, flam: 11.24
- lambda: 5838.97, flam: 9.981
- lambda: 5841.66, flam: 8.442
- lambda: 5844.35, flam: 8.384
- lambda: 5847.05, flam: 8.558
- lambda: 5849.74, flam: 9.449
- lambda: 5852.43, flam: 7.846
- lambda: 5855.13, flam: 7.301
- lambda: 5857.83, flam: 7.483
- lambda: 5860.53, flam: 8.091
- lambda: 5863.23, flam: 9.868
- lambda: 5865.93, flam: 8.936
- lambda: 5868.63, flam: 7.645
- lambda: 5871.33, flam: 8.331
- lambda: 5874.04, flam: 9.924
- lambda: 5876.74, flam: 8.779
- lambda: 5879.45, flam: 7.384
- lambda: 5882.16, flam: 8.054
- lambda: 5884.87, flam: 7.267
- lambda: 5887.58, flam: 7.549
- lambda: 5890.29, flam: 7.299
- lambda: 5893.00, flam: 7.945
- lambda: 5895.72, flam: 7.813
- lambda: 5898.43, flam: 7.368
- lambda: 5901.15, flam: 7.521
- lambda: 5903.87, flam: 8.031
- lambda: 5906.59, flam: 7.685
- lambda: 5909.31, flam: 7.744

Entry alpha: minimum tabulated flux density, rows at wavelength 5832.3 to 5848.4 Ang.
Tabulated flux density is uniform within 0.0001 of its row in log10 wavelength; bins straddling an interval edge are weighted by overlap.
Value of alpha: 8.384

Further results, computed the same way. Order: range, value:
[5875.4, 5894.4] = 7.267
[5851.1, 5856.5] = 7.301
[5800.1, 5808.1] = 5.792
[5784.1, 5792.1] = 7.831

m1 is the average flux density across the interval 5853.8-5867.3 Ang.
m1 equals 8.34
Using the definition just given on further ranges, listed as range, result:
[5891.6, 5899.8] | 7.71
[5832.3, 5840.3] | 10.3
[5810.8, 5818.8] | 6.98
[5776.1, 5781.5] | 9.26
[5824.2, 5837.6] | 9.77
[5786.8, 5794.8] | 9.49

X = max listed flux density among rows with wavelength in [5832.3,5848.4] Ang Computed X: 11.24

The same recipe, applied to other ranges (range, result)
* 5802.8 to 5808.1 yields 5.977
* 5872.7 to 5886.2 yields 9.924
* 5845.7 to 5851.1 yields 9.449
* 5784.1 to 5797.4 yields 9.746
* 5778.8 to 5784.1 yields 9.227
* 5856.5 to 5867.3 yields 9.868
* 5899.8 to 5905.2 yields 8.031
